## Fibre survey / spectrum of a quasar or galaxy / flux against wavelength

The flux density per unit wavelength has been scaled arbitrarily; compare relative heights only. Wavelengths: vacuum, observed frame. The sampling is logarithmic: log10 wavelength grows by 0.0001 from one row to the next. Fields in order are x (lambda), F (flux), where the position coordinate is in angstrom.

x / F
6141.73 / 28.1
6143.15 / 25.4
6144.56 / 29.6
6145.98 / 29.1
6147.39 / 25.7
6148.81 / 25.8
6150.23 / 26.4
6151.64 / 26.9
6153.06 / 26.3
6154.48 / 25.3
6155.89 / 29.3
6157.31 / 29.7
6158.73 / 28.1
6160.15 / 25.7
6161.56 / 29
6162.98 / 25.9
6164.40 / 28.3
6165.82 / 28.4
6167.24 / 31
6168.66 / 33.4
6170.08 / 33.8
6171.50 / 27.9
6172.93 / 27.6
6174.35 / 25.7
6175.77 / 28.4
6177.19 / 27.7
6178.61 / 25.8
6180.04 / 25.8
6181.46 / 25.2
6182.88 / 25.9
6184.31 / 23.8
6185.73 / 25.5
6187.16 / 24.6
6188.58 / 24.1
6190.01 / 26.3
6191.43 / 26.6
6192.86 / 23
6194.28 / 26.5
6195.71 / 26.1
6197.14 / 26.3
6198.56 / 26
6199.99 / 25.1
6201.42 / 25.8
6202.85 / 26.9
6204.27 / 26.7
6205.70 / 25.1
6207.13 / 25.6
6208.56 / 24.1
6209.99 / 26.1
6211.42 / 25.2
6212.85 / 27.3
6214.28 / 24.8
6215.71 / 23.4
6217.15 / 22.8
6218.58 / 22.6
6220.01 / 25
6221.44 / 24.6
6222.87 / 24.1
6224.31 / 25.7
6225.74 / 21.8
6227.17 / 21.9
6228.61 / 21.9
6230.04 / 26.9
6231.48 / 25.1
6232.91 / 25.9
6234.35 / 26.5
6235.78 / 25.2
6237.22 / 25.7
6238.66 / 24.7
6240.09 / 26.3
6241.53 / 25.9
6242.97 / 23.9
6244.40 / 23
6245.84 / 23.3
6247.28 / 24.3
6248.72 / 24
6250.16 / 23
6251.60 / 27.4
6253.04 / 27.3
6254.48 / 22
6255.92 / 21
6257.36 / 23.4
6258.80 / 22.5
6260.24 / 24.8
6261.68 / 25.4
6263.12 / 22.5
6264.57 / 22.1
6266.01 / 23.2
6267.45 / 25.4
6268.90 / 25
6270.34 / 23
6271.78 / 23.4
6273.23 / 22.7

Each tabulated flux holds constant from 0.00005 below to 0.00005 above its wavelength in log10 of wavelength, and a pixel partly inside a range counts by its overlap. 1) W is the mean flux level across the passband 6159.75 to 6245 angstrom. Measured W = 25.8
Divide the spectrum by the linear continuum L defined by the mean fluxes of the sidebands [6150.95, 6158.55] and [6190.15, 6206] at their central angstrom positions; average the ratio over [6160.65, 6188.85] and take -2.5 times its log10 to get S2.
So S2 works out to -0.026 mag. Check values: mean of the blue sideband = 27.5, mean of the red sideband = 25.9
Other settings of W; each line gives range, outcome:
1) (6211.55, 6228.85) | 23.9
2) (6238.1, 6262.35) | 24.2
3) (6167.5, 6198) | 26.7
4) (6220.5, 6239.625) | 24.6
